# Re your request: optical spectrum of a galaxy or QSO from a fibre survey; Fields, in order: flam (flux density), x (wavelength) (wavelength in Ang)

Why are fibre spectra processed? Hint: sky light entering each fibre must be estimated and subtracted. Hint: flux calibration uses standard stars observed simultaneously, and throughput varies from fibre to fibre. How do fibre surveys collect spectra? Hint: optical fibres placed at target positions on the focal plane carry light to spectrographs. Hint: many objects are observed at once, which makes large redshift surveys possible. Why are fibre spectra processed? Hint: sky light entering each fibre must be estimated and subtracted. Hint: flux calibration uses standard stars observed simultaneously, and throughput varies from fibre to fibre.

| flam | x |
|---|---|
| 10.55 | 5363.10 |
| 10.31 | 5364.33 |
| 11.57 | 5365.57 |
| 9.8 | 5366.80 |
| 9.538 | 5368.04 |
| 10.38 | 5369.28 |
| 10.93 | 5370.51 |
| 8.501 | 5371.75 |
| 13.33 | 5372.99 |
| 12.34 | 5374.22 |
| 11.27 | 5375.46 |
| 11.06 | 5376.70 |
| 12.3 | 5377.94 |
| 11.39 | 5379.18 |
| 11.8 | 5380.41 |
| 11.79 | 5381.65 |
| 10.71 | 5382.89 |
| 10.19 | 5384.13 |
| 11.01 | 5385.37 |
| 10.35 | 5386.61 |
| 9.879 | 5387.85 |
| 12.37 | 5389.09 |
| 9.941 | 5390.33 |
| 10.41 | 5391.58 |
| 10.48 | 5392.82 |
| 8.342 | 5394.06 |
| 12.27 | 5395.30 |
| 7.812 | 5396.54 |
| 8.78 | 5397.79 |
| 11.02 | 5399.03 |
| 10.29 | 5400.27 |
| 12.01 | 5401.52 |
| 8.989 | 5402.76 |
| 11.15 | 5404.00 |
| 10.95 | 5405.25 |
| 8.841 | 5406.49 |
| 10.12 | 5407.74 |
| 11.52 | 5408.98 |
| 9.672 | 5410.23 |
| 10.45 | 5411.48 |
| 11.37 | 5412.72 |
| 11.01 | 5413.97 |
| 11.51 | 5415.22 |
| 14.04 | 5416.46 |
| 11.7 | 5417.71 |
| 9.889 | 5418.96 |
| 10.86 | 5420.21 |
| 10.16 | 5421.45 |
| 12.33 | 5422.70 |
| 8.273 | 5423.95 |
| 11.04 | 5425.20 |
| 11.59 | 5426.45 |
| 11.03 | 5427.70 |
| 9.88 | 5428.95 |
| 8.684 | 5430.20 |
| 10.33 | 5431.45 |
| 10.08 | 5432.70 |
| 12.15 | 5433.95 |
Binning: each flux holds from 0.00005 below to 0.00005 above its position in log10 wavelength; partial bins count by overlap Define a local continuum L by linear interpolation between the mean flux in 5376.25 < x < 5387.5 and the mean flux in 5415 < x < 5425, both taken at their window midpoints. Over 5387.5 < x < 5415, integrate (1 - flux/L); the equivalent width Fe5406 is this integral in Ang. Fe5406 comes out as 1.8 Ang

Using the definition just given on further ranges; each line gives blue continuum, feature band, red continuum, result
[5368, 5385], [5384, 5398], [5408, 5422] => 1.2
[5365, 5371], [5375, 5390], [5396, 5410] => -1.2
